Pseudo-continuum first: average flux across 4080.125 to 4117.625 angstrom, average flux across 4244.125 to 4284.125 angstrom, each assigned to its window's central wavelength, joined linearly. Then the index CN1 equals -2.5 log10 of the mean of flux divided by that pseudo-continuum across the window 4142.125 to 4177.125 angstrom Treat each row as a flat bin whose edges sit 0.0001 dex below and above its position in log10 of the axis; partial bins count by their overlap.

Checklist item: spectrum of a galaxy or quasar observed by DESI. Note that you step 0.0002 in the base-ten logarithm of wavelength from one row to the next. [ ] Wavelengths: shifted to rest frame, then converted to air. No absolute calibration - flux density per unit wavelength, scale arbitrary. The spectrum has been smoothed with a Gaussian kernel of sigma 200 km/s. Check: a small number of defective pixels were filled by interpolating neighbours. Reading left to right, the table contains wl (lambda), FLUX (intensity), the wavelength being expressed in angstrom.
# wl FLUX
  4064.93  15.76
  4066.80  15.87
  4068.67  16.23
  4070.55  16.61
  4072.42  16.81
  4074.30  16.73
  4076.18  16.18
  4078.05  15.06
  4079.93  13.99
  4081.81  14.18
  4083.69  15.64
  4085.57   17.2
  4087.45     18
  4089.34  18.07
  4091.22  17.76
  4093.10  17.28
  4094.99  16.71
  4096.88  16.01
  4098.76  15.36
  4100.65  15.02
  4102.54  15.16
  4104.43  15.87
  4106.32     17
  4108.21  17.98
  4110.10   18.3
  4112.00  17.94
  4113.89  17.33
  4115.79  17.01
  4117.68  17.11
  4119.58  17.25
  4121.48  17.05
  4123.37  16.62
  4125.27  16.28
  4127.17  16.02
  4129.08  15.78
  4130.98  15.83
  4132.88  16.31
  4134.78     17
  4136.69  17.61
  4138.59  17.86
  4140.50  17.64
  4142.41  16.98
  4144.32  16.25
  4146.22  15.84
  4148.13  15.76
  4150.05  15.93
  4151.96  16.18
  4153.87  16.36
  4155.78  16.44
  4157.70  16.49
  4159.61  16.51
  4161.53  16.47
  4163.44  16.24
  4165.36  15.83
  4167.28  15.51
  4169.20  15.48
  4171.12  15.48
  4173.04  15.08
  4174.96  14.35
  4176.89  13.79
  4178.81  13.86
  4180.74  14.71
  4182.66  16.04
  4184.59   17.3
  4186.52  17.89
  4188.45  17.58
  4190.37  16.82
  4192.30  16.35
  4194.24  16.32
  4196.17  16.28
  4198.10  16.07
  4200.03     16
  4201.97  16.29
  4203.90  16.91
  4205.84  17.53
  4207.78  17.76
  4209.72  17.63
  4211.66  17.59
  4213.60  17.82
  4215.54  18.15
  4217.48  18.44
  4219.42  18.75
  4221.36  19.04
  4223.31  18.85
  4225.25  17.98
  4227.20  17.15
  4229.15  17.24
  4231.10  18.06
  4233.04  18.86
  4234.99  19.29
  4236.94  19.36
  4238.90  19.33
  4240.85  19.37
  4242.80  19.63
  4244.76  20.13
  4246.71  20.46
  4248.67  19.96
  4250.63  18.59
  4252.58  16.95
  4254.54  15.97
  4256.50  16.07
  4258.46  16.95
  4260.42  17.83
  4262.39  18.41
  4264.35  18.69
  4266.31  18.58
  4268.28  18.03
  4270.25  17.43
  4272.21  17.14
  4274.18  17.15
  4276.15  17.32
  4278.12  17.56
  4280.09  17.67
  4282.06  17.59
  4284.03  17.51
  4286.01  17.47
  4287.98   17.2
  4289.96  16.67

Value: 0.08 mag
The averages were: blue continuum 16.7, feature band 15.9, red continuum 17.9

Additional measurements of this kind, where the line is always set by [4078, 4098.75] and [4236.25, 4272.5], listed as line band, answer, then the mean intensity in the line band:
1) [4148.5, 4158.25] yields 0.060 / 16.2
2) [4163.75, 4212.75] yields 0.090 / 16.2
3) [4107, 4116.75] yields -0.066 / 17.7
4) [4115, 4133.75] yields 0.018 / 16.5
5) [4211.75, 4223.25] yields -0.029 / 18.4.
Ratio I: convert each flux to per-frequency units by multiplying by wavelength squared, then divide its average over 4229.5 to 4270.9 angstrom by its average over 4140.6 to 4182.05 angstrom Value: 1.22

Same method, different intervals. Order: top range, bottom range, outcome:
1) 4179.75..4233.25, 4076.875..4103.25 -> 1.14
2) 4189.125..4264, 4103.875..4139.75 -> 1.11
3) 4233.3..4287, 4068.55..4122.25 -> 1.18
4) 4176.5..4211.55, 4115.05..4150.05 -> 1.02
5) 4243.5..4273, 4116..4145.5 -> 1.15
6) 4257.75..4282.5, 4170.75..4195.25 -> 1.17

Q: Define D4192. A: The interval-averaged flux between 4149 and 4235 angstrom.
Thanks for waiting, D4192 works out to 16.7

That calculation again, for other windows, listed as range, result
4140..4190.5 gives 16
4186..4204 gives 16.6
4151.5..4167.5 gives 16.3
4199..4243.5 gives 18.1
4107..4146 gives 17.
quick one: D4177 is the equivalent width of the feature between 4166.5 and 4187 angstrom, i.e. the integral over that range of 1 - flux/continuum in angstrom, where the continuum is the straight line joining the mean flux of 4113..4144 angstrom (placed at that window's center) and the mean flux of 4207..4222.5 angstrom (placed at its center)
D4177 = 2.6 angstrom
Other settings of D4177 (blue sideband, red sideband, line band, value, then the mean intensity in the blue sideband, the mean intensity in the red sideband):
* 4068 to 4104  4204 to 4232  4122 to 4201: 4.7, 16.2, 18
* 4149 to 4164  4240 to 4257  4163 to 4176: 1.0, 16.3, 18.6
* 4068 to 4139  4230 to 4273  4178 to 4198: 1.5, 16.6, 18.4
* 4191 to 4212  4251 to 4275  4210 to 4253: -4.0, 16.8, 17.5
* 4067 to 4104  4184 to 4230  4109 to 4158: -0.2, 16.2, 17.4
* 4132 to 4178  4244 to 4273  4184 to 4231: -0.8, 16.1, 18.1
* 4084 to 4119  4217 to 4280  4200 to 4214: 0.5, 16.9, 18.3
